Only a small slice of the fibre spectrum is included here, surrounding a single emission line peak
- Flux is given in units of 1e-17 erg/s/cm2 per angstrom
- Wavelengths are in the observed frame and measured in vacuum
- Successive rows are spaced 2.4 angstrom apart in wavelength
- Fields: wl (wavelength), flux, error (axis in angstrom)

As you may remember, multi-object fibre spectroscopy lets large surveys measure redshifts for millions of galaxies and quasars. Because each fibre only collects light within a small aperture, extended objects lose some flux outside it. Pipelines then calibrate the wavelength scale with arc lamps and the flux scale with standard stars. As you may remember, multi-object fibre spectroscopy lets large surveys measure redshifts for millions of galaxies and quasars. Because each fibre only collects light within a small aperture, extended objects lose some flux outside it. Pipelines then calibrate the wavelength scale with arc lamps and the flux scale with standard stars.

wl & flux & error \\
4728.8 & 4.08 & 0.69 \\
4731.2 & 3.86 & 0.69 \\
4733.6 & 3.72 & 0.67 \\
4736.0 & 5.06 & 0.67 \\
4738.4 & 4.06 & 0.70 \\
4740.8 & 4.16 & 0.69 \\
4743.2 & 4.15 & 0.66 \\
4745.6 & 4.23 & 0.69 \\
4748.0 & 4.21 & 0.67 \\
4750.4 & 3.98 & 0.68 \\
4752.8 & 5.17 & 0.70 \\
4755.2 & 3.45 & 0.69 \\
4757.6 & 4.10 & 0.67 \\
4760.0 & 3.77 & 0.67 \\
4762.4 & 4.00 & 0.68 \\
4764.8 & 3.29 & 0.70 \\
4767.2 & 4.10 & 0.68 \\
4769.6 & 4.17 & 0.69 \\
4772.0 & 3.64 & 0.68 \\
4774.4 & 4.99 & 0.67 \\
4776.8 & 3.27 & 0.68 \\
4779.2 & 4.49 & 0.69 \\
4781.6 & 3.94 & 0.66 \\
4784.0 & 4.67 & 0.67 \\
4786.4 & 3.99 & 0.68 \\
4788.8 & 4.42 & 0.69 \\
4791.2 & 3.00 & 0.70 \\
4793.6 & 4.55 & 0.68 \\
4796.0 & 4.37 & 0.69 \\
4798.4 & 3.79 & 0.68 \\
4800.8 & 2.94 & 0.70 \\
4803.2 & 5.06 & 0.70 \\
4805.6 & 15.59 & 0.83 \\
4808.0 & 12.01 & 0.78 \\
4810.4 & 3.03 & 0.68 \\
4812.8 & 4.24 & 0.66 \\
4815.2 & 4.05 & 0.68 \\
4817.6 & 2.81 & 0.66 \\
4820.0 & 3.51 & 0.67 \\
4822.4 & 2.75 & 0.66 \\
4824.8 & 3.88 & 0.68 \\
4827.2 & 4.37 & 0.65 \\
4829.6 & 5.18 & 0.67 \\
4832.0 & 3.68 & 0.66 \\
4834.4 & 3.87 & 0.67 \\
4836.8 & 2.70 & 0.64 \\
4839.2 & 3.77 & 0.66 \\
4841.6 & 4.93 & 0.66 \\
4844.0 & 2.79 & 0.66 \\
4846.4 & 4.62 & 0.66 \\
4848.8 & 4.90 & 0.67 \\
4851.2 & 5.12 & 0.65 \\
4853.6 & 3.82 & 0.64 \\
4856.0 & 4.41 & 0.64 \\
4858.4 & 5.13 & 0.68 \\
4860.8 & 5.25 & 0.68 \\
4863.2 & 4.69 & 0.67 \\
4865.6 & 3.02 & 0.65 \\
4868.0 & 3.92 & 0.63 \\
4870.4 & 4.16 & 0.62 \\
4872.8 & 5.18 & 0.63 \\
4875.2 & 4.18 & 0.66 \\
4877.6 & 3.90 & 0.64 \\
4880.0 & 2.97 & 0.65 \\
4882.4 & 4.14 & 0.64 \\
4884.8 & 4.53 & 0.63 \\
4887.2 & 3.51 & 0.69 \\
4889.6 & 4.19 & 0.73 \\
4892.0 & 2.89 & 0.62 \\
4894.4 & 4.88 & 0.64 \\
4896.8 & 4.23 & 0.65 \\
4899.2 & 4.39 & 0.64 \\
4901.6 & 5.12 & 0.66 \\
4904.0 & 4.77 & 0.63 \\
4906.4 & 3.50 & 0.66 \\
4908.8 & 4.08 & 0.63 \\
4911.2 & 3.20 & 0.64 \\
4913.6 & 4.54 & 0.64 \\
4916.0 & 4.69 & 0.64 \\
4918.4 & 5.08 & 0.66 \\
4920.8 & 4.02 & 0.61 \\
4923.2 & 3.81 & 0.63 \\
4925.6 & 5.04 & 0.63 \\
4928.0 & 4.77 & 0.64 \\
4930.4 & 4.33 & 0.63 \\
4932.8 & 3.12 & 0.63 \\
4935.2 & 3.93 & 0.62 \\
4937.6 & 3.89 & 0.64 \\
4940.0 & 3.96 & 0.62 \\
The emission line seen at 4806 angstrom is Hgamma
